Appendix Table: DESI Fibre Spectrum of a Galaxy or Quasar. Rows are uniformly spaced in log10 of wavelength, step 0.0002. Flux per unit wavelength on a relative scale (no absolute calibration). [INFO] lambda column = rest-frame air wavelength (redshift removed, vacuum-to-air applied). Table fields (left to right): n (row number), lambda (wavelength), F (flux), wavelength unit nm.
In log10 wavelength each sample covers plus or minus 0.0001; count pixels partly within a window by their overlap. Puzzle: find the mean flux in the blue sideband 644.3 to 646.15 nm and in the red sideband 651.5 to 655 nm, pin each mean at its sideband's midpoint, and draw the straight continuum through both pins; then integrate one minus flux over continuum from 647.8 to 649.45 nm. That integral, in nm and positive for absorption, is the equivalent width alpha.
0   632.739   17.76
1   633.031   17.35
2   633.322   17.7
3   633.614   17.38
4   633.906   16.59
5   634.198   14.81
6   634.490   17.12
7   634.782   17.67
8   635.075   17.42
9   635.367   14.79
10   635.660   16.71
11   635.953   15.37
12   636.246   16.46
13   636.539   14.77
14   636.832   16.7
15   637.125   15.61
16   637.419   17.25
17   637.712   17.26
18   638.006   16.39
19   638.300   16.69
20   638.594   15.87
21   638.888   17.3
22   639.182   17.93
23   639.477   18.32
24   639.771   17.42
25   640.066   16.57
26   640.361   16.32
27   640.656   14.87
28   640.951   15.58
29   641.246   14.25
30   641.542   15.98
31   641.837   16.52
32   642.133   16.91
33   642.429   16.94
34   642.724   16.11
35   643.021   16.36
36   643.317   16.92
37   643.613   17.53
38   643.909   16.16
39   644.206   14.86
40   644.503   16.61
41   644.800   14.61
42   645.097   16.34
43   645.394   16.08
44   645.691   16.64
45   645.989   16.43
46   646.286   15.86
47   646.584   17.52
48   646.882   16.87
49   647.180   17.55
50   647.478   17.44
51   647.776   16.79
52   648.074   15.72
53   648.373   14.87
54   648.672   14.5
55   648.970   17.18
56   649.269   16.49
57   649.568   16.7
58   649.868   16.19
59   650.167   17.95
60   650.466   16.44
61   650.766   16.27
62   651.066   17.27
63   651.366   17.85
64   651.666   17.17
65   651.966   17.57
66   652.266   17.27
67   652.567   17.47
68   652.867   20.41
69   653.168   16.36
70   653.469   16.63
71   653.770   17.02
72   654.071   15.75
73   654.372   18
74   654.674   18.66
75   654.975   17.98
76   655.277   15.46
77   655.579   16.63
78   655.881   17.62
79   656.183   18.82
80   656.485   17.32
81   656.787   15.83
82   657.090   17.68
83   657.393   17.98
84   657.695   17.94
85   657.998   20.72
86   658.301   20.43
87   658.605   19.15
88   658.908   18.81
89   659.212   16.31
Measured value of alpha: 0.083 nm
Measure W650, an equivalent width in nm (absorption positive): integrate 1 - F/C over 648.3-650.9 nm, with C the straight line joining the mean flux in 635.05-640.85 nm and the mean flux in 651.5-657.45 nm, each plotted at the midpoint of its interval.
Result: 0.12 nm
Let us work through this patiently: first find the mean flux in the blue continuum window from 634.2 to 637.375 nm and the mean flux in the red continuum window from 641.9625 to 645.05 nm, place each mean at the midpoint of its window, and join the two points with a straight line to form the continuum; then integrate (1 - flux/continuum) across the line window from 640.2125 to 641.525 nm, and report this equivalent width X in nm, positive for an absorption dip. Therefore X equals 0.08 nm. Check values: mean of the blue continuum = 16.2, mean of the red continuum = 16.3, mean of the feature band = 15.3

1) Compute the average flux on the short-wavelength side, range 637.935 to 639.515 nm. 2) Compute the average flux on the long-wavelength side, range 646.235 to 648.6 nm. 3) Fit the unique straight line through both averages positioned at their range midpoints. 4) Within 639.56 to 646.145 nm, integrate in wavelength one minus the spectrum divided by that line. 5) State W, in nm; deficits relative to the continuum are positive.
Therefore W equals 0.23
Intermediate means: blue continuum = 17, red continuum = 16.5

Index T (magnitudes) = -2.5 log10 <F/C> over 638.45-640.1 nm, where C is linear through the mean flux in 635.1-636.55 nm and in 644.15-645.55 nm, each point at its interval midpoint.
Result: -0.10 mag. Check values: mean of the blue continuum 15.8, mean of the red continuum 15.8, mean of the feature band 17.3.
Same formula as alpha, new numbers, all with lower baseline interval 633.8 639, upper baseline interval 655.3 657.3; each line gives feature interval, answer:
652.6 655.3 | -0.05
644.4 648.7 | 0.13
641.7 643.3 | 0.00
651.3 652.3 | -0.03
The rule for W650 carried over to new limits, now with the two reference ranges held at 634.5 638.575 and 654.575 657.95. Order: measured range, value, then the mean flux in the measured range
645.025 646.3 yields 0.046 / 16.3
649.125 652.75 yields 0.030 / 17.1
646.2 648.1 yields 0.009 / 16.9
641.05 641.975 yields 0.062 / 15.6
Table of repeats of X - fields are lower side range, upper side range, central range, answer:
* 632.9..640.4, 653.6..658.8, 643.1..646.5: 0.188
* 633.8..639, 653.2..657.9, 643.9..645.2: 0.087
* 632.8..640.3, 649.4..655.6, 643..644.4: 0.046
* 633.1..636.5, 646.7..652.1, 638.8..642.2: 0.024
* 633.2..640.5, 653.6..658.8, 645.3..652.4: 0.281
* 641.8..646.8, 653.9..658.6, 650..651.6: 0.002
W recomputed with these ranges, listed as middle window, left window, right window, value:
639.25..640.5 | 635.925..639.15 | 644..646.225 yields -0.07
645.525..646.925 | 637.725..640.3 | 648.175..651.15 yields -0.01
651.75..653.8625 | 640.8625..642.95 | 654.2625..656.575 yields -0.03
